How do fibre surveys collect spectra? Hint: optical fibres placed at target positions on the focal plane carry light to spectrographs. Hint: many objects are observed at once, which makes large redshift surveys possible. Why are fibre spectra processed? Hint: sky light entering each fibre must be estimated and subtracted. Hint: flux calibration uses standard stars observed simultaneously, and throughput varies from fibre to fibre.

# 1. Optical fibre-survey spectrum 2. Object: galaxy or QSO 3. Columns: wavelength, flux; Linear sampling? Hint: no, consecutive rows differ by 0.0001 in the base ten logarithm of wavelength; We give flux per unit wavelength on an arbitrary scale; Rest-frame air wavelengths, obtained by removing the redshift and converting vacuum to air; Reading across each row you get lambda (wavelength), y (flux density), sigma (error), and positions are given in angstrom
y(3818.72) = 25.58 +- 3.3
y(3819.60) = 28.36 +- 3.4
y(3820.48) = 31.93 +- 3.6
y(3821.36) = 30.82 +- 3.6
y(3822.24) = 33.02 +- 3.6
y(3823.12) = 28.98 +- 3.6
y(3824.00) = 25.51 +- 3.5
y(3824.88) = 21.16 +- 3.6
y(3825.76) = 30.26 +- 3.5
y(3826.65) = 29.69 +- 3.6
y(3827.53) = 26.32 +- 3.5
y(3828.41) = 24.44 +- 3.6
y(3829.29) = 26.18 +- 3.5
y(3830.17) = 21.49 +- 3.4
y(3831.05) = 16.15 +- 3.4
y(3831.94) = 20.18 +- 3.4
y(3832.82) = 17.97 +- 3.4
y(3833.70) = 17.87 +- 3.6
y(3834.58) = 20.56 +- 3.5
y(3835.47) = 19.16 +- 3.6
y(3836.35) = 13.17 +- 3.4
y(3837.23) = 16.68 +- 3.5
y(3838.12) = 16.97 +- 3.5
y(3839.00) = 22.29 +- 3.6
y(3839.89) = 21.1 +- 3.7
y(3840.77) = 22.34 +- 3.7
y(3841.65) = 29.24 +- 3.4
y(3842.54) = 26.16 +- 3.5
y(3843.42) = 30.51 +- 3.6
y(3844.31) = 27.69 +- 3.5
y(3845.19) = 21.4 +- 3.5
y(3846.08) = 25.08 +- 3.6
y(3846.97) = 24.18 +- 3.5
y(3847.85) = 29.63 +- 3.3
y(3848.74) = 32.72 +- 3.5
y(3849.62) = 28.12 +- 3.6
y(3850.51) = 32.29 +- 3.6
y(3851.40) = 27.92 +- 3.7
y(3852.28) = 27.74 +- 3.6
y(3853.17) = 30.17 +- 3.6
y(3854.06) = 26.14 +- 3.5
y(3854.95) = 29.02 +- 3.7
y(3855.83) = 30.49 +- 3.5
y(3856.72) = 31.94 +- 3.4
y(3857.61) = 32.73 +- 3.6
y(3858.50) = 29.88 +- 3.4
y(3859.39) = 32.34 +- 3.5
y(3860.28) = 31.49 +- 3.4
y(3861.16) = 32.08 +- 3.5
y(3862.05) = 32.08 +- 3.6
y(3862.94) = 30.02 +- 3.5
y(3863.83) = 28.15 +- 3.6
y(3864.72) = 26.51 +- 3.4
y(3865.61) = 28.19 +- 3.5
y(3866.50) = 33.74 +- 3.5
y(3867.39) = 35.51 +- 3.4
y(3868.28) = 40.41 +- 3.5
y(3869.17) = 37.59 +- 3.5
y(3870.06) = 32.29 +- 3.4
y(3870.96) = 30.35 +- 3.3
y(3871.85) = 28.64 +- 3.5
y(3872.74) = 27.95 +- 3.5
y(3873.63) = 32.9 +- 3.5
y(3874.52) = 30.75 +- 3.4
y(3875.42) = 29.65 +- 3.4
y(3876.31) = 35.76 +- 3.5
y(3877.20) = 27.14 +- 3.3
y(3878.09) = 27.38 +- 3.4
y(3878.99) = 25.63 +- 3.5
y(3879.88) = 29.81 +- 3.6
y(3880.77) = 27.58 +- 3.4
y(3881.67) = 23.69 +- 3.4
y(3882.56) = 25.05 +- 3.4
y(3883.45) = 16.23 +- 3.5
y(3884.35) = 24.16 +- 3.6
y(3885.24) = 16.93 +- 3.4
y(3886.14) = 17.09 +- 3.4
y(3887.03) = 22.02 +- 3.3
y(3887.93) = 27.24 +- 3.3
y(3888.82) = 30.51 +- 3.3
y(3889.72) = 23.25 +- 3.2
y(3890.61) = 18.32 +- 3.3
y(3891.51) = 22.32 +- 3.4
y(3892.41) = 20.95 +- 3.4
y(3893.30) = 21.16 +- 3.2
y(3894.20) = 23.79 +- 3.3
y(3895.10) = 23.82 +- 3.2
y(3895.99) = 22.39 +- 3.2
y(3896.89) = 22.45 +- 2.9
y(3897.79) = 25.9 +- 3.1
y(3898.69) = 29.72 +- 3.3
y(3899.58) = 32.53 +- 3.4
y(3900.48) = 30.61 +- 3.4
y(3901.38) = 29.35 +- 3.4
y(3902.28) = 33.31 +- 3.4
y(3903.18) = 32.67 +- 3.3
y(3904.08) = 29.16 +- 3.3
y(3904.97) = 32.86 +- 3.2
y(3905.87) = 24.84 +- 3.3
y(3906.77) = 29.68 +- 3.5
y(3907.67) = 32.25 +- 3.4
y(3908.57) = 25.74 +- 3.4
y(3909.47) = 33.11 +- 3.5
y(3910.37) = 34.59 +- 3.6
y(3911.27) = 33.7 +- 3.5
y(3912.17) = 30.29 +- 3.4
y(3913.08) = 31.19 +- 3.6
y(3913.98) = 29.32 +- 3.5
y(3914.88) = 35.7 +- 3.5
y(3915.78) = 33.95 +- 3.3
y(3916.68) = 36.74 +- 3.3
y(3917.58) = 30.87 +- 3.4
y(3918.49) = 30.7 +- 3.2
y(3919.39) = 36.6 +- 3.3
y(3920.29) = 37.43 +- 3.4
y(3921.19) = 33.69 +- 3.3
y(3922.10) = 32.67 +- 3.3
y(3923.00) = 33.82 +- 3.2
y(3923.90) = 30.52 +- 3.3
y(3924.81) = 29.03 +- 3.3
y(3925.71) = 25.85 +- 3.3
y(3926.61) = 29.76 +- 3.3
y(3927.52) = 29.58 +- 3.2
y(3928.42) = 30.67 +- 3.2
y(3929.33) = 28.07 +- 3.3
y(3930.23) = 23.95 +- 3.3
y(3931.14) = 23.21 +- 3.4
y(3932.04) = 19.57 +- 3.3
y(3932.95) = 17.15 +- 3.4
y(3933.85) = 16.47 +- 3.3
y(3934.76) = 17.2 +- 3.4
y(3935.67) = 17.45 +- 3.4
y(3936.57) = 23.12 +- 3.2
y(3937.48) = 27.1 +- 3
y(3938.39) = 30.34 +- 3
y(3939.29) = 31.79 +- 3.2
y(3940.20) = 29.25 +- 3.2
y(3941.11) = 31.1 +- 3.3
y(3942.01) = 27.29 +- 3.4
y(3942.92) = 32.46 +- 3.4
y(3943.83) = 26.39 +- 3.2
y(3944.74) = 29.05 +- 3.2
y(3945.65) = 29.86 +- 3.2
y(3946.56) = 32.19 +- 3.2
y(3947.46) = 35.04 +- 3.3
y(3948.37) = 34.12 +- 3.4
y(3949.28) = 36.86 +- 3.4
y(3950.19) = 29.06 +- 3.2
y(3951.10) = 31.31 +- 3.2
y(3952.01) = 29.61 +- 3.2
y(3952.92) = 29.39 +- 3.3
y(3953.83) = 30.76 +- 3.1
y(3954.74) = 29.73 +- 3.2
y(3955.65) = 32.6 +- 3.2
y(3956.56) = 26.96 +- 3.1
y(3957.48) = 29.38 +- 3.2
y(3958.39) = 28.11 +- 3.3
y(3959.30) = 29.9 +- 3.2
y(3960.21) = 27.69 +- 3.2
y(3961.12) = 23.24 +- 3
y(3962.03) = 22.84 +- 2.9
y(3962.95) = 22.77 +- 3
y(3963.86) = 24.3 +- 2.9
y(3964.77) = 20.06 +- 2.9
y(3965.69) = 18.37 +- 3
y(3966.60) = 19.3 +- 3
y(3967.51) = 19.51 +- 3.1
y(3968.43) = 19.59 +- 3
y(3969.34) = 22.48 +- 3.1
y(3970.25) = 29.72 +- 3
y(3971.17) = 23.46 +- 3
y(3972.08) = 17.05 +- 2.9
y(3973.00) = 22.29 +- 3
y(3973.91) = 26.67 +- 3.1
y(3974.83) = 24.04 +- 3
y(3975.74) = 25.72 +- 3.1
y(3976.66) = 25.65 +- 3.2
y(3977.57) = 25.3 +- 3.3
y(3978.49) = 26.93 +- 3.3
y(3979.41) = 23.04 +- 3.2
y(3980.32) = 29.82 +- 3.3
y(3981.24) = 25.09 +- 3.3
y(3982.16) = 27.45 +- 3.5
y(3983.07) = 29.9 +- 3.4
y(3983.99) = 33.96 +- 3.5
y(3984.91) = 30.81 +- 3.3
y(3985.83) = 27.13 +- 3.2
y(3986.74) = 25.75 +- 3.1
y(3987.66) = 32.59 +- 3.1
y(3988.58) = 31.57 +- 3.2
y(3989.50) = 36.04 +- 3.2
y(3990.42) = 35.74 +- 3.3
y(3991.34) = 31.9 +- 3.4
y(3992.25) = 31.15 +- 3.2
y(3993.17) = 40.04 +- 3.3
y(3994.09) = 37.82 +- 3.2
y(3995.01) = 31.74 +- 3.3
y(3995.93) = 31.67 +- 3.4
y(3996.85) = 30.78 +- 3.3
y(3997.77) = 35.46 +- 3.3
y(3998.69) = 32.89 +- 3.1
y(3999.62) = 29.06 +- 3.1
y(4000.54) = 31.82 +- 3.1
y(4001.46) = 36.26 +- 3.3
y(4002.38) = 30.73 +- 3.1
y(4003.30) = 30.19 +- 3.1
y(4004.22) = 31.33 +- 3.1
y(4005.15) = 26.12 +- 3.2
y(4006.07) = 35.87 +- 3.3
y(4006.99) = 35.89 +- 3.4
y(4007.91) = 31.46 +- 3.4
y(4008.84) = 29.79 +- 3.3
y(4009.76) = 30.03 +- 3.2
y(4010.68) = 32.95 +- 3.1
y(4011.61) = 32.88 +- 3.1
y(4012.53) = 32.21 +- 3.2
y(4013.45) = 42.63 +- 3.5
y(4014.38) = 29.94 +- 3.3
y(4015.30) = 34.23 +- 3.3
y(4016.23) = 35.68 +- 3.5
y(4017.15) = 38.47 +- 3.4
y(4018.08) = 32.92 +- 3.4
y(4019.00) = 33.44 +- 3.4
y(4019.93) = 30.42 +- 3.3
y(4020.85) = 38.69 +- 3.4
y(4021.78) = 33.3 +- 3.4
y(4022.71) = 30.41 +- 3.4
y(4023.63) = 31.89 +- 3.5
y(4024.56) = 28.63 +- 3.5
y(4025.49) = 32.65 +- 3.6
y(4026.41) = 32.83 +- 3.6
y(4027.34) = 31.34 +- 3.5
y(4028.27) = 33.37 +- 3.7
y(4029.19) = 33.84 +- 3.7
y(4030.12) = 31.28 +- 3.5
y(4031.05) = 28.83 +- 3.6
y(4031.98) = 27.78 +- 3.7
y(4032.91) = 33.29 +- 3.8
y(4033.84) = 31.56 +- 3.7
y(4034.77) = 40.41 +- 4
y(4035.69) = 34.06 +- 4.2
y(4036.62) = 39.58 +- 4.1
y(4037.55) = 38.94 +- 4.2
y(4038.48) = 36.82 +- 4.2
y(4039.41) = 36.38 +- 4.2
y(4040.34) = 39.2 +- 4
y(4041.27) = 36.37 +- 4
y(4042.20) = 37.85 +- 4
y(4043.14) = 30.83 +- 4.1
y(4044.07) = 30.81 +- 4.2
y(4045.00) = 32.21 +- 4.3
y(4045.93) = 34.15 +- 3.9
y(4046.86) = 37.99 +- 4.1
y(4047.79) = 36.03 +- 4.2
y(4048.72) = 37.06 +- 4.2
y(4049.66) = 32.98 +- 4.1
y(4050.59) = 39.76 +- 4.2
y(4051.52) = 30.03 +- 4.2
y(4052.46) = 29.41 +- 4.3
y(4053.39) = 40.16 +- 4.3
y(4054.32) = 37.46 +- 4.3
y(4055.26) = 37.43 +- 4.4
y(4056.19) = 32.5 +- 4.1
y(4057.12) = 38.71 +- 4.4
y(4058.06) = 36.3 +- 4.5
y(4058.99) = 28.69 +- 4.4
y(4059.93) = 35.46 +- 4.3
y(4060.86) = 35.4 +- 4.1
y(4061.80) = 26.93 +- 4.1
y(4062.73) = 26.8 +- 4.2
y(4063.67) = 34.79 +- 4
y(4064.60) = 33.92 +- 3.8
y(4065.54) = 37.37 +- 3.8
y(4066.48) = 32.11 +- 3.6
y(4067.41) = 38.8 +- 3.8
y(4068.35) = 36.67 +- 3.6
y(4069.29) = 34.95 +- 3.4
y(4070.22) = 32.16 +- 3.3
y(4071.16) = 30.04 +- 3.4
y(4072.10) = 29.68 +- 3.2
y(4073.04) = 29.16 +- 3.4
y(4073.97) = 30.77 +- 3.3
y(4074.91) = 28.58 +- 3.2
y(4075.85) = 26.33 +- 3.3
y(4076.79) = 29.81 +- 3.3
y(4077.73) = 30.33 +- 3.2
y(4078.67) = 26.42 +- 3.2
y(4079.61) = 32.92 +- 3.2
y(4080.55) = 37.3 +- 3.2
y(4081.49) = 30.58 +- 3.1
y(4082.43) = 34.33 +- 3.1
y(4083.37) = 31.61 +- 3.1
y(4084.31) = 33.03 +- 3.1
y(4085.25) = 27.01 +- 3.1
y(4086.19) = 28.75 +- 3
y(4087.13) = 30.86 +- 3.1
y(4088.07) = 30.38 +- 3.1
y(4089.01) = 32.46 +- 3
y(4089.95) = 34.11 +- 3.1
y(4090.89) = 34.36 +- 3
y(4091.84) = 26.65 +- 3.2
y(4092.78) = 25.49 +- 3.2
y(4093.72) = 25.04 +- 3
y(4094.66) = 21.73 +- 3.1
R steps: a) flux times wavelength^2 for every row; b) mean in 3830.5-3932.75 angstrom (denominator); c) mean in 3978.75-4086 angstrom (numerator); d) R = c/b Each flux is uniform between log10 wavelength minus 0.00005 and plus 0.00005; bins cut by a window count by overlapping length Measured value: 1.3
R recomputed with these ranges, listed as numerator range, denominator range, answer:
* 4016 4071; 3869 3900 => 1.43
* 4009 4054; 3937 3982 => 1.31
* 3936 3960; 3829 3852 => 1.36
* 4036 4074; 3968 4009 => 1.20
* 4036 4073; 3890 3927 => 1.26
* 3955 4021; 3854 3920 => 1.07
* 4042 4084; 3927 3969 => 1.32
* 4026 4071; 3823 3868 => 1.44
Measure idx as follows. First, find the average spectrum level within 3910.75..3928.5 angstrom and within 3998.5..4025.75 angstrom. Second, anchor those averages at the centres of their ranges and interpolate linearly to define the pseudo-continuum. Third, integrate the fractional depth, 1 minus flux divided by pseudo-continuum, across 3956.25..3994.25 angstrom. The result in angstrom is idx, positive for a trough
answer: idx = 6.6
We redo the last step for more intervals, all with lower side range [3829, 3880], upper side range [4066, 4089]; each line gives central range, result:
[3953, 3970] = 2.5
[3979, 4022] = -3.3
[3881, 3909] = 2.7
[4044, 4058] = -2.0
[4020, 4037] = -1.3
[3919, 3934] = 0.2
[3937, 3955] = -1.0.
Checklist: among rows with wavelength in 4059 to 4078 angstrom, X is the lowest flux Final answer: 26.33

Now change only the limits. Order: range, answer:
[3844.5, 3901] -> 16.23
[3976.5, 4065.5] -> 23.04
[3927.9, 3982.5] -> 16.47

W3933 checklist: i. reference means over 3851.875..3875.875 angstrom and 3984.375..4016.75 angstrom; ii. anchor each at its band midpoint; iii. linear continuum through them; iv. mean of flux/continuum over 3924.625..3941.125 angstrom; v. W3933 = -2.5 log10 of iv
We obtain 0.26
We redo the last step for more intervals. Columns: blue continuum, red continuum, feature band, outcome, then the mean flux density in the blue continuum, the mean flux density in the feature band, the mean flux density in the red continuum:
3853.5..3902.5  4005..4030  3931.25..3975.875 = 0.177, 27.9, 26.1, 33.1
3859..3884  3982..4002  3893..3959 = 0.068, 29.9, 29.2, 32.4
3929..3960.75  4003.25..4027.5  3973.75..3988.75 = 0.104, 27.8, 27.7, 32.9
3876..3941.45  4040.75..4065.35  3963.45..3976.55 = 0.331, 27.5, 22.4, 34.3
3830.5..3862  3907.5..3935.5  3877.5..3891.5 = 0.162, 25.6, 23.7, 29.3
